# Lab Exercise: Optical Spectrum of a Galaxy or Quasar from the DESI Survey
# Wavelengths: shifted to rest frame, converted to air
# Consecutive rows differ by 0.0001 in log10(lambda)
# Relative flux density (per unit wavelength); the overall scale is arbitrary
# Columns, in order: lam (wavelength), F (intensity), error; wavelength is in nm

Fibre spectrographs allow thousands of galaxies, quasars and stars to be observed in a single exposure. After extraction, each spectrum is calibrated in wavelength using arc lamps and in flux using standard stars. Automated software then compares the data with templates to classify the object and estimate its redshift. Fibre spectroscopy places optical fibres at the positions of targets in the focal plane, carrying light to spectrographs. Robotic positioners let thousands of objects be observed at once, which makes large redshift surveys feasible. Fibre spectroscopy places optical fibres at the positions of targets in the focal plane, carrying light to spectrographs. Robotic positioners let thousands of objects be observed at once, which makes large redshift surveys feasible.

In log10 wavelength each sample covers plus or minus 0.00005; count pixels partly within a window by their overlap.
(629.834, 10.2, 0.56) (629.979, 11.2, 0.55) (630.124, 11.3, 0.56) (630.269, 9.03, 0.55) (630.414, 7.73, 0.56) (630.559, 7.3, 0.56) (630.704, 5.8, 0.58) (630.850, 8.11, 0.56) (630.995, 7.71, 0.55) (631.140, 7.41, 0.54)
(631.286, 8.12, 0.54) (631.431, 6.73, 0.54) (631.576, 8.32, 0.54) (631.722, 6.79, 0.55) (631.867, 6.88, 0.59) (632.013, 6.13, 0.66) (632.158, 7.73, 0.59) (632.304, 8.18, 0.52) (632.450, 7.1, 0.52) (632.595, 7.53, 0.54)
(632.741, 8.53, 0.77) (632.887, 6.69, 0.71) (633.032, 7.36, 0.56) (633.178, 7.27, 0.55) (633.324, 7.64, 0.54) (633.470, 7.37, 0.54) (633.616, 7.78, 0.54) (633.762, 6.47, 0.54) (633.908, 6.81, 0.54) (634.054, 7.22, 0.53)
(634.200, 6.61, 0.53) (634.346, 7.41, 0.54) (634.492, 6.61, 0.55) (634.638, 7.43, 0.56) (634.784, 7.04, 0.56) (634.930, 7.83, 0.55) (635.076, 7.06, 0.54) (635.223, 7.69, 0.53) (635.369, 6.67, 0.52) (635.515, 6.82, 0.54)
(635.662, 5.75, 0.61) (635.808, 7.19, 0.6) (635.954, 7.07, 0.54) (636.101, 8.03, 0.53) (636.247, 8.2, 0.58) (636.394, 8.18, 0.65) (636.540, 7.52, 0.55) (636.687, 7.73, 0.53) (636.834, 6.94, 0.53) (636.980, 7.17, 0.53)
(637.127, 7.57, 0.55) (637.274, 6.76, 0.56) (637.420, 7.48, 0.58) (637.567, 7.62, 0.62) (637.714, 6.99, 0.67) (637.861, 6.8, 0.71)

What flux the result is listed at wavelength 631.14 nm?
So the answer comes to 7.41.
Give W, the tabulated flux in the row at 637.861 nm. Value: 6.8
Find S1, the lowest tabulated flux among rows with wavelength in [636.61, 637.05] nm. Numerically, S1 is 6.94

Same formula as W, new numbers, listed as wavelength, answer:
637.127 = 7.57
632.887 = 6.69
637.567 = 7.62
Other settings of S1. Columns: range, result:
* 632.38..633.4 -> 6.69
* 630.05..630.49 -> 7.73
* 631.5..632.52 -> 6.13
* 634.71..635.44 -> 6.67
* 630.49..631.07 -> 5.8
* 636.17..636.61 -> 7.52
